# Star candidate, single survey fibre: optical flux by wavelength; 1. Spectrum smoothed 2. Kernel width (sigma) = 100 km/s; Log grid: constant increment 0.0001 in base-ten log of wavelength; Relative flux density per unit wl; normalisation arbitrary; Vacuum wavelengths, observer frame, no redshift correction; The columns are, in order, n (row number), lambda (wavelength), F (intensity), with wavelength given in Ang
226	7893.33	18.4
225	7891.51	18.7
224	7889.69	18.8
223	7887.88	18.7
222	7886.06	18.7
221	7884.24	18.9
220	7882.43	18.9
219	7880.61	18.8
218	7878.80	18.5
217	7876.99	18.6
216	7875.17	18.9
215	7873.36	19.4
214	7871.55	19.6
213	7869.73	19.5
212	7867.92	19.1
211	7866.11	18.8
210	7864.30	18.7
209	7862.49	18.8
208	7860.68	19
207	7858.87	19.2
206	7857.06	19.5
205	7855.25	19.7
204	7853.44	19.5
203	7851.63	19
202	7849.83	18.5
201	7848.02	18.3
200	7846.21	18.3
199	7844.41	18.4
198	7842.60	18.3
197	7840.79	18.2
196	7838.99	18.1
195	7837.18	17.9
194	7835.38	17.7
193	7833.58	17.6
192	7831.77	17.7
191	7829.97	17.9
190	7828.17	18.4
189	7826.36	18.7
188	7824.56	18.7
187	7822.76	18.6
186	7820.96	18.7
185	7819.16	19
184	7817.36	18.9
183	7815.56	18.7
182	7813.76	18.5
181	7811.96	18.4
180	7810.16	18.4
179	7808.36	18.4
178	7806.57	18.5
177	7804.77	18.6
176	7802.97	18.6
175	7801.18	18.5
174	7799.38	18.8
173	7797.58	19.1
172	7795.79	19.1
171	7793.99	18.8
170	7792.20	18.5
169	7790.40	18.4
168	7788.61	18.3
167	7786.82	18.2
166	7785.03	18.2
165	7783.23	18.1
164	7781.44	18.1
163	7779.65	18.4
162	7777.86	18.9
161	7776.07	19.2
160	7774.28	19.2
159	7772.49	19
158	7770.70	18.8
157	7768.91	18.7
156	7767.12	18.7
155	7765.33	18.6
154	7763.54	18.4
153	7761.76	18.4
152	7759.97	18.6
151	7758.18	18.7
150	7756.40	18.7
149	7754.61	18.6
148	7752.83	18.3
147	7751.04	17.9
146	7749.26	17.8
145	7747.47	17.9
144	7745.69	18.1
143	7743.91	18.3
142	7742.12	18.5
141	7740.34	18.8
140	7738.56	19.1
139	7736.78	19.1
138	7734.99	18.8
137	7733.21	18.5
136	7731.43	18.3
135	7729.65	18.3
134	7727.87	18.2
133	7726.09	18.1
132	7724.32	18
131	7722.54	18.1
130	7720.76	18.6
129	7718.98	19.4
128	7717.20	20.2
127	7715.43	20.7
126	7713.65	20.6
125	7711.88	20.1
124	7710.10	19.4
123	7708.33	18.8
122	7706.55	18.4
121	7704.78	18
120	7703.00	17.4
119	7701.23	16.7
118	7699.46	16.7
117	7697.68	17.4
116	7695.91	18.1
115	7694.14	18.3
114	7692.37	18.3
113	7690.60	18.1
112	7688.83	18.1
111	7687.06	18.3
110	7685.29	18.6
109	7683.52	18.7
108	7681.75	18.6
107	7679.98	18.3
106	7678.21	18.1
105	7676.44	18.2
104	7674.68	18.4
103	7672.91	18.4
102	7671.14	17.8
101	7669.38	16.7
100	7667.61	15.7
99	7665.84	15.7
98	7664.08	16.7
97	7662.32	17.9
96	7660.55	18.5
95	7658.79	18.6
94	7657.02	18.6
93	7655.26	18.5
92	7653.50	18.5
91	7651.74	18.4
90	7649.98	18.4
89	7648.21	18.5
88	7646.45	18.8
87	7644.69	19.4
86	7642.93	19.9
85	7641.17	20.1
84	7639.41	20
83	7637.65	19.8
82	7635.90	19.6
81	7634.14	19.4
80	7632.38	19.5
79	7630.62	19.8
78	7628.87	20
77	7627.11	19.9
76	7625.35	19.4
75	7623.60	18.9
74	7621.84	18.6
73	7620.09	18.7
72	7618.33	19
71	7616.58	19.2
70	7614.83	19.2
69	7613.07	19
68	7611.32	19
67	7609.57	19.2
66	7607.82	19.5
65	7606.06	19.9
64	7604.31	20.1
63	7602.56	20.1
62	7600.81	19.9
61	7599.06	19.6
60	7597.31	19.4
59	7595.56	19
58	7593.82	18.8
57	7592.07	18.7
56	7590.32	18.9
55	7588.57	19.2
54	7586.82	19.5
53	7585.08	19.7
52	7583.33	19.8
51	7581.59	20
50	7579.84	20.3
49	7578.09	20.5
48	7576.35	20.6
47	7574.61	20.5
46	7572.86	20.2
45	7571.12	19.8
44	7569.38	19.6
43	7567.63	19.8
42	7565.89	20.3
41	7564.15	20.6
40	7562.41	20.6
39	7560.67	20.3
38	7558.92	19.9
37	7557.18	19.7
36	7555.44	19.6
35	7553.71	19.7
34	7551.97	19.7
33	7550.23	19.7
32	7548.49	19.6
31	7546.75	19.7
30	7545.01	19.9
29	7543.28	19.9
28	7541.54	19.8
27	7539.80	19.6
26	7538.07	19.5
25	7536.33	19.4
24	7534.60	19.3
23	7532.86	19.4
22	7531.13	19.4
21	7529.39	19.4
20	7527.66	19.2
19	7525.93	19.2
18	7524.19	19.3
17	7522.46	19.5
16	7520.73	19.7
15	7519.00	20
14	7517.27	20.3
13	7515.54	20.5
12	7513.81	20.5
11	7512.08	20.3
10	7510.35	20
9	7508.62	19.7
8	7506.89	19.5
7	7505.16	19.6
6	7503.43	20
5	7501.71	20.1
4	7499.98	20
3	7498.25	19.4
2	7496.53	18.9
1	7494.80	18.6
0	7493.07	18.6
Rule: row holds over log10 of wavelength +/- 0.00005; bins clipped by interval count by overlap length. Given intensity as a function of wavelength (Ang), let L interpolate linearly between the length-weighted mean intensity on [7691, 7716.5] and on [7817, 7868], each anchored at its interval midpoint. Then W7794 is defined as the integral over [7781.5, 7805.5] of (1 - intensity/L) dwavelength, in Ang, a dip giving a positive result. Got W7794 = 0.0 Ang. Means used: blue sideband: 18.5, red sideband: 18.6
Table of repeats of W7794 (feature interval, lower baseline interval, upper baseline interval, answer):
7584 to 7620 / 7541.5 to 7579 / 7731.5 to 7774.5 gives 0.65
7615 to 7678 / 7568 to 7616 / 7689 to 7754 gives 1.58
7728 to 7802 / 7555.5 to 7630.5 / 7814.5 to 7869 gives 1.45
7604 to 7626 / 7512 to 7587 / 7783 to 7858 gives 0.40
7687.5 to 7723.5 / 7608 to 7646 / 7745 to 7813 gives 0.73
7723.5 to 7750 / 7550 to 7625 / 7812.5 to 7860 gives 0.82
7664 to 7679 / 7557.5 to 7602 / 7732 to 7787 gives 1.44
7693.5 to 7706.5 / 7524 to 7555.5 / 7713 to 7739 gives 0.99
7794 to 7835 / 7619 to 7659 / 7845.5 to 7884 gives 1.08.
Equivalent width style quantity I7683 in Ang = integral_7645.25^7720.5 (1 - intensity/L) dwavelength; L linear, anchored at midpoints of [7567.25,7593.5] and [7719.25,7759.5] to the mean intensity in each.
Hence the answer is 2.42 Ang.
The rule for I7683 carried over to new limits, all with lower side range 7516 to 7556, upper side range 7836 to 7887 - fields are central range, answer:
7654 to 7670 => 1.52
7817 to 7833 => 0.36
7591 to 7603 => 0.09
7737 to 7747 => 0.28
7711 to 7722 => -0.40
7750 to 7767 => 0.53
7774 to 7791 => 0.48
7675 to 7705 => 1.93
